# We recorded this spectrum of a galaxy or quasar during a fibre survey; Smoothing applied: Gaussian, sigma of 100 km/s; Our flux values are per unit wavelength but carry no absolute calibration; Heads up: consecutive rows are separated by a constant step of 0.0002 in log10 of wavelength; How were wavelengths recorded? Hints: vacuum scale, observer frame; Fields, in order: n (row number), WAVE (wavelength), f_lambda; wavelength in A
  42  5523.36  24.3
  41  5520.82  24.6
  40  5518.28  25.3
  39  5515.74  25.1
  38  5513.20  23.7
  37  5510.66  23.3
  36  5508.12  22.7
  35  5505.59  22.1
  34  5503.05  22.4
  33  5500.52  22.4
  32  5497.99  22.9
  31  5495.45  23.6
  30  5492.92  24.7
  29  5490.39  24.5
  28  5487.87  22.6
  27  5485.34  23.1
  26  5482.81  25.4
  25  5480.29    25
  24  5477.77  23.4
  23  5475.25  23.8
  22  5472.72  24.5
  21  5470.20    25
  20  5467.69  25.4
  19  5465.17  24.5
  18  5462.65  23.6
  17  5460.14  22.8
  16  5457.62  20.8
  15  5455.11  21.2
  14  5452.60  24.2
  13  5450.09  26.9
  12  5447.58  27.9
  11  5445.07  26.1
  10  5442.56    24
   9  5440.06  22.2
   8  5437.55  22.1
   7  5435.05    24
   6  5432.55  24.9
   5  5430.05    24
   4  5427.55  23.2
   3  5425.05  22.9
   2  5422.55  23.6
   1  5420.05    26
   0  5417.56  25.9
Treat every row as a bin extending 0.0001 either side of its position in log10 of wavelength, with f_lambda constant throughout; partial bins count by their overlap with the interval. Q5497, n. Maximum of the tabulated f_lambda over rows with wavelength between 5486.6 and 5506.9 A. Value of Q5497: 24.7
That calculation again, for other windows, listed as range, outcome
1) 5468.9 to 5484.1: 25.4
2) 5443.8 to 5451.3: 27.9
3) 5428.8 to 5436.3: 24.9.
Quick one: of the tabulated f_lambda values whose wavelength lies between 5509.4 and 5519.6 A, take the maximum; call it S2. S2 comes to 25.3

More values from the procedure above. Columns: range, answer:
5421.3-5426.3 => 23.6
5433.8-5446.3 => 26.1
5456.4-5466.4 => 24.5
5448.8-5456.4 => 26.9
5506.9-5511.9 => 23.3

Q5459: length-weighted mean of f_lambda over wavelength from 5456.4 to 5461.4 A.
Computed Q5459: 21.8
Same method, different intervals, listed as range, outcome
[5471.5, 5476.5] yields 24.1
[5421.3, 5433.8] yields 23.7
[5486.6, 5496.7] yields 23.9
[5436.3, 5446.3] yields 23.6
